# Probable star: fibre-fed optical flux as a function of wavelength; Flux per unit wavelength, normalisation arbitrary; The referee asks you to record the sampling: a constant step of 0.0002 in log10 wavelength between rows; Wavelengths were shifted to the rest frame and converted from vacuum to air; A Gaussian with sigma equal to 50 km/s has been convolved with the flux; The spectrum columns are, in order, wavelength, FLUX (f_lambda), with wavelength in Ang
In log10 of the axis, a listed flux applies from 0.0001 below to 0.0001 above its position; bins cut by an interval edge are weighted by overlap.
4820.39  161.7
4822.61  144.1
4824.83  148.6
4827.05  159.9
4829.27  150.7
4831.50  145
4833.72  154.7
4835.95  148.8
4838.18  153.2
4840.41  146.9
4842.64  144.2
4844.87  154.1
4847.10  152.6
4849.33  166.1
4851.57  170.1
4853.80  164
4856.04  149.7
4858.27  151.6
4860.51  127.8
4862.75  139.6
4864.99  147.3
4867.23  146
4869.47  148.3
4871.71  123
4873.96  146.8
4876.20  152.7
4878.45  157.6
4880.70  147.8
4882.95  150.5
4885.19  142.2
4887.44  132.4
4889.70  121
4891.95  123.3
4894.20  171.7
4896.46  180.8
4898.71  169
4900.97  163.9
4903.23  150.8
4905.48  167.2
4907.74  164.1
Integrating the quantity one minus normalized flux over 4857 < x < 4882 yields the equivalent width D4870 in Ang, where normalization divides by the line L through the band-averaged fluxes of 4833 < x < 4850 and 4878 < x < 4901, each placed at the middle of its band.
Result 1.1 Ang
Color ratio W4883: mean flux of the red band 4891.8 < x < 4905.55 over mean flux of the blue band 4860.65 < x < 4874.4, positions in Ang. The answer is 1.16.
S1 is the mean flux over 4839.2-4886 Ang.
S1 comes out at 149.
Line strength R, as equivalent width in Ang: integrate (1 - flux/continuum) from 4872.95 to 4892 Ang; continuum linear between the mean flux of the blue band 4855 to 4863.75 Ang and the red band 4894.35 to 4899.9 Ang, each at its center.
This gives 2.2 Ang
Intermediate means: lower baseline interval 142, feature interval 143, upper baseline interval 174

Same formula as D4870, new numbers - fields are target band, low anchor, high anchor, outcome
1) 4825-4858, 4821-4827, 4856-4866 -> -1.7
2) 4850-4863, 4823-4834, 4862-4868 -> -0.5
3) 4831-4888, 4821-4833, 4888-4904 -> 1.2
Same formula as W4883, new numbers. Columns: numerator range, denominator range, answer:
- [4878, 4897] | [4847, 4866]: 0.96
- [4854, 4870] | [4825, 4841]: 0.96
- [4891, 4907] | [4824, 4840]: 1.07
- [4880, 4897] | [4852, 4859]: 0.92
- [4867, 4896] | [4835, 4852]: 0.94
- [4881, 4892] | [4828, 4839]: 0.90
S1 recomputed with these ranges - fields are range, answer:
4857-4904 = 147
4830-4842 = 149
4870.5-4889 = 144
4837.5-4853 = 156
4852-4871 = 147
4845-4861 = 156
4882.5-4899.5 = 148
